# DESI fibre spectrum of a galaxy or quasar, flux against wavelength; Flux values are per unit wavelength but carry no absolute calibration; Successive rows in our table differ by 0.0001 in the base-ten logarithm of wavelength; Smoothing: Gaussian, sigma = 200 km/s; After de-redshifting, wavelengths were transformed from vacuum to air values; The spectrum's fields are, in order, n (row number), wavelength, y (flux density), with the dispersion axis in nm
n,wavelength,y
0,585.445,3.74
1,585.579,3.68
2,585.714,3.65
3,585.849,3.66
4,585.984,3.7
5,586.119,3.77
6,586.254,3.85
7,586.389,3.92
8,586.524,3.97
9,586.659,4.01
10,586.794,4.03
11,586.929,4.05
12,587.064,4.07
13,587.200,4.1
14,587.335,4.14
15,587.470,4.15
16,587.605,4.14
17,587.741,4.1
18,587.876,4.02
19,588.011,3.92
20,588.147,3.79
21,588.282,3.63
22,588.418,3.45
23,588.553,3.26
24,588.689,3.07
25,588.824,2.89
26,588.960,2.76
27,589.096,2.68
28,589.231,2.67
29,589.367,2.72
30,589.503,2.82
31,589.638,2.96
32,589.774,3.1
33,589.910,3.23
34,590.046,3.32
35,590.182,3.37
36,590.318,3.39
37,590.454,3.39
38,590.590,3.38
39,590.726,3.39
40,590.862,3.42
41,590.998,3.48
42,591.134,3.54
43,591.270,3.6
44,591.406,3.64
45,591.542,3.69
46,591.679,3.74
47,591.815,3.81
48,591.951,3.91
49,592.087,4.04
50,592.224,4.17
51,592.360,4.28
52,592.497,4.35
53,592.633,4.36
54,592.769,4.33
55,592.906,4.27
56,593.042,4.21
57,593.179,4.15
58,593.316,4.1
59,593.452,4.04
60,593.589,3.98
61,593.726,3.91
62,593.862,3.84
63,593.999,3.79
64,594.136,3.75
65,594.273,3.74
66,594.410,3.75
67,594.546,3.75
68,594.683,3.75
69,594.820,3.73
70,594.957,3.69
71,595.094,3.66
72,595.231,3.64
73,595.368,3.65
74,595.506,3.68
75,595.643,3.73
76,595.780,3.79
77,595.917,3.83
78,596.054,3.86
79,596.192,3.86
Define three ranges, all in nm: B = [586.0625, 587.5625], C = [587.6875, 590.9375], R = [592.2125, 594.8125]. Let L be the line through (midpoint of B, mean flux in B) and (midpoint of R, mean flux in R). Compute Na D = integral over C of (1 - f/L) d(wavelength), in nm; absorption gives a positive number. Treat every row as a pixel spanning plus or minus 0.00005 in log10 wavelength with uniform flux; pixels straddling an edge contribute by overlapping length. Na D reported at 0.596 nm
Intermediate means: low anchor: 4.01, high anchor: 4.02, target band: 3.28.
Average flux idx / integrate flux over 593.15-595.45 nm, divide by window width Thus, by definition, 3.81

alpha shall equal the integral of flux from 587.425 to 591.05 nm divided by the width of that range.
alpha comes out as 3.35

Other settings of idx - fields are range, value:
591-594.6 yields 3.94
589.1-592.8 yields 3.54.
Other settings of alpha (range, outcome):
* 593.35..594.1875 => 3.9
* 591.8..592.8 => 4.17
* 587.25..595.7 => 3.66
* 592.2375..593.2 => 4.28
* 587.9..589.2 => 3.28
